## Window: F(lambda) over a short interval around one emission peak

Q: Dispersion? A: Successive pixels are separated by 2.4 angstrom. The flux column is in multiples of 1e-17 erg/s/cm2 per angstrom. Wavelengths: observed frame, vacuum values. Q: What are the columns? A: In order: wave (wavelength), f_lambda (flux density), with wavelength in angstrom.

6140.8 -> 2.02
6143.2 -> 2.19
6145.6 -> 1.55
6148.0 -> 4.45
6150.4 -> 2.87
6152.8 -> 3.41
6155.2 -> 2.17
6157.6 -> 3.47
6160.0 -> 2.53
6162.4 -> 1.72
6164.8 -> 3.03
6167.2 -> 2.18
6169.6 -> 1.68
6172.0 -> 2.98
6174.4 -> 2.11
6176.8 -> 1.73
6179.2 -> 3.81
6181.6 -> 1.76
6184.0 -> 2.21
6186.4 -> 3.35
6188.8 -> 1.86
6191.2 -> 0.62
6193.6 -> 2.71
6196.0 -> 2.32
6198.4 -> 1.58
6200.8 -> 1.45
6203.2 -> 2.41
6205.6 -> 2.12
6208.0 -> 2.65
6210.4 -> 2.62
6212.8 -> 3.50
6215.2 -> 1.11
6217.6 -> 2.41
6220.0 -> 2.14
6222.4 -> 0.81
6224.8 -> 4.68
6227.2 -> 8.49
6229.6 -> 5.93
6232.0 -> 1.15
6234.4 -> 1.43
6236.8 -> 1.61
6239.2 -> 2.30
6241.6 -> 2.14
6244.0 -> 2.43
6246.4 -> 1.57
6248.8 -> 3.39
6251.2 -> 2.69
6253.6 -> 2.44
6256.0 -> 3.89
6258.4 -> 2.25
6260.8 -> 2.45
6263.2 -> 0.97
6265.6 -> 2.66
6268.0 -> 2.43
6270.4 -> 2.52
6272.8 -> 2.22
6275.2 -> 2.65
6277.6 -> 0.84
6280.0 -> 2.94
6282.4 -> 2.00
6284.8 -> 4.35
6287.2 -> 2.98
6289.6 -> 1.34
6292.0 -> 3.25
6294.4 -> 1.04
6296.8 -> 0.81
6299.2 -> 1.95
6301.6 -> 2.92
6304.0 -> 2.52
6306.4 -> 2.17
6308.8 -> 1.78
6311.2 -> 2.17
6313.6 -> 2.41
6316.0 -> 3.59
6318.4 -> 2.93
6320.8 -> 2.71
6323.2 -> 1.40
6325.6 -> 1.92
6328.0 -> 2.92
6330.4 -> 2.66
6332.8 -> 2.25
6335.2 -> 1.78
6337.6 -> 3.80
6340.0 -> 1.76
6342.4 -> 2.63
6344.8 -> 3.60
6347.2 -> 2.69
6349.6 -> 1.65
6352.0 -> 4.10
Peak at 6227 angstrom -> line H-beta 4861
